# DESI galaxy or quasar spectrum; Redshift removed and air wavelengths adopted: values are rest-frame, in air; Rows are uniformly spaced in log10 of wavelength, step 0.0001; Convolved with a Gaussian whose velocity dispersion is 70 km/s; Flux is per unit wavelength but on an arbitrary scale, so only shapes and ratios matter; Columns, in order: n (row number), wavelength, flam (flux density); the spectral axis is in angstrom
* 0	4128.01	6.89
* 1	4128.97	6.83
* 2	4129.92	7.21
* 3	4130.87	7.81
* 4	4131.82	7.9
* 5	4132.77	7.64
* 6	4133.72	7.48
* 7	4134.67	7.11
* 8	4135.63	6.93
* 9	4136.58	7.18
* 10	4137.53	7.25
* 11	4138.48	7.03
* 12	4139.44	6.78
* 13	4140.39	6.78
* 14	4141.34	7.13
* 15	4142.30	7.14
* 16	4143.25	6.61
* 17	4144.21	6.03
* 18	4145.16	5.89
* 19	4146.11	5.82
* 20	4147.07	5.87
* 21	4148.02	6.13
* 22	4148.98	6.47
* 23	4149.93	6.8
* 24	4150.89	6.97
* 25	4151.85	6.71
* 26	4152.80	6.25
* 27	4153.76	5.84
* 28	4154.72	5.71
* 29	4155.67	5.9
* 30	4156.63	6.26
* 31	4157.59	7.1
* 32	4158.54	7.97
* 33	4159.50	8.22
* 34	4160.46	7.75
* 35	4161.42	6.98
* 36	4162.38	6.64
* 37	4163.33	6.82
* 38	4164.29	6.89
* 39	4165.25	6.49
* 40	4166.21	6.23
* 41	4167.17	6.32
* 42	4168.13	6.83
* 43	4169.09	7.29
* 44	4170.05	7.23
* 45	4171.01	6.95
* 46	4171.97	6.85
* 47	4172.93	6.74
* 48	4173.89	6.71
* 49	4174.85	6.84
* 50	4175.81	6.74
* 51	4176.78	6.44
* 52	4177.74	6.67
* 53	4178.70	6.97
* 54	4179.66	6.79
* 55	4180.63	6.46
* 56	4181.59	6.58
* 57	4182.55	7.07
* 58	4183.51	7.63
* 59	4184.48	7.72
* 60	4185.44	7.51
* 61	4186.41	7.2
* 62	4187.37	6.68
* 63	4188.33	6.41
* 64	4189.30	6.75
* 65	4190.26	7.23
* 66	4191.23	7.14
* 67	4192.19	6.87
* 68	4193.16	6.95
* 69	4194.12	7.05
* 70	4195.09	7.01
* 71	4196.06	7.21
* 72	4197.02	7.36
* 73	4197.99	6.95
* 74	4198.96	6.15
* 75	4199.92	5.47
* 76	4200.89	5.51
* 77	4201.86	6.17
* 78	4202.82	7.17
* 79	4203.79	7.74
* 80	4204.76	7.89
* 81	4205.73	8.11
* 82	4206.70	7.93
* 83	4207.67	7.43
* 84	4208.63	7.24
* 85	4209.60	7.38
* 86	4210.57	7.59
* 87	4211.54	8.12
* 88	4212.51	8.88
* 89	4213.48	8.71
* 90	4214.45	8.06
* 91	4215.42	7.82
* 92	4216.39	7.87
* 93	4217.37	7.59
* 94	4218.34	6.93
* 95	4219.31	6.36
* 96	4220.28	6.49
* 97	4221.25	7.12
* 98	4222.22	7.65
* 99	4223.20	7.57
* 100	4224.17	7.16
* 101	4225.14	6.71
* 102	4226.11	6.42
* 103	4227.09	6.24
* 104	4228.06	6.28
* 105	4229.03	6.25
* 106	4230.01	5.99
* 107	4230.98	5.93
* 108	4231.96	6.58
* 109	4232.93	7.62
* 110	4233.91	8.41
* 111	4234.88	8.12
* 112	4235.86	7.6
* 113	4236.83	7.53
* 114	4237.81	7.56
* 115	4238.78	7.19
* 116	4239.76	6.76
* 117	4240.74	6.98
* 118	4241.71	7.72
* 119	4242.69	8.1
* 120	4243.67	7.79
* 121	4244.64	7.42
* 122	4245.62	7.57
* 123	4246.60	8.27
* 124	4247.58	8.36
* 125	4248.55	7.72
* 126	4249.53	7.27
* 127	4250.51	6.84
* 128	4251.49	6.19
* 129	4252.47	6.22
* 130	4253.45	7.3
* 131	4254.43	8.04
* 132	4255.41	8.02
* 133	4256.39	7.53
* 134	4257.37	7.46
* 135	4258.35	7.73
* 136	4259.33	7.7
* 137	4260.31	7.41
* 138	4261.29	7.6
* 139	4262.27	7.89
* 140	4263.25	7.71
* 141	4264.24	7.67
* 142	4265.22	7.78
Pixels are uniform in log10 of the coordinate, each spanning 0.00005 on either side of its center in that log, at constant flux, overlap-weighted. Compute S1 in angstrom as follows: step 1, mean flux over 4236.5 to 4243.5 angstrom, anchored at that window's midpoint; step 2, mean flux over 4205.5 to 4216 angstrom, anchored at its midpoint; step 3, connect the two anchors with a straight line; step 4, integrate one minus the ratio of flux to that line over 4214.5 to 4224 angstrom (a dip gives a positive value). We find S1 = 0.59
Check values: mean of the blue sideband 7.93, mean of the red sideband 7.41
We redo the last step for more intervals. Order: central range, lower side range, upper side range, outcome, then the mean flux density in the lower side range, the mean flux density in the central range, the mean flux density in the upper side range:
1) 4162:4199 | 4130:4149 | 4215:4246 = 0.58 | 6.87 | 6.89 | 7.16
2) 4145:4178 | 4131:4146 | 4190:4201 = 1.07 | 6.98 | 6.67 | 6.77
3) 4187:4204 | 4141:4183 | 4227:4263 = 0.48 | 6.68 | 6.75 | 7.35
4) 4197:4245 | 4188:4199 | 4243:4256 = -0.15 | 6.96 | 7.23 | 7.47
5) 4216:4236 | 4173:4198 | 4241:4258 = 0.90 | 6.96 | 6.98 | 7.51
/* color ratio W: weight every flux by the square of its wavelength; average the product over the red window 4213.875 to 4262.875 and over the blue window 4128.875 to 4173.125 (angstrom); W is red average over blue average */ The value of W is 1.12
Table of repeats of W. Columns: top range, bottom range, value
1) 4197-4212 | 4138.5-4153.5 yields 1.13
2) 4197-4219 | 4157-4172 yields 1.07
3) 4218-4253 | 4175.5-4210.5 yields 1.04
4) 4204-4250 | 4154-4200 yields 1.10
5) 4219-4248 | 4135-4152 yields 1.13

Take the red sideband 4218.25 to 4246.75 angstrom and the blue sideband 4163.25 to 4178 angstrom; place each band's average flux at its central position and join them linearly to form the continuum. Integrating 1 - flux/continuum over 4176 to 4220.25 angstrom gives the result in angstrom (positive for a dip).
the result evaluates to -1.5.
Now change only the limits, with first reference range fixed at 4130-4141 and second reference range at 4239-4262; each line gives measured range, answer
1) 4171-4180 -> 0.71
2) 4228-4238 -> 0.47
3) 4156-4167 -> 0.47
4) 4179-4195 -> 0.78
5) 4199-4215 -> -0.07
